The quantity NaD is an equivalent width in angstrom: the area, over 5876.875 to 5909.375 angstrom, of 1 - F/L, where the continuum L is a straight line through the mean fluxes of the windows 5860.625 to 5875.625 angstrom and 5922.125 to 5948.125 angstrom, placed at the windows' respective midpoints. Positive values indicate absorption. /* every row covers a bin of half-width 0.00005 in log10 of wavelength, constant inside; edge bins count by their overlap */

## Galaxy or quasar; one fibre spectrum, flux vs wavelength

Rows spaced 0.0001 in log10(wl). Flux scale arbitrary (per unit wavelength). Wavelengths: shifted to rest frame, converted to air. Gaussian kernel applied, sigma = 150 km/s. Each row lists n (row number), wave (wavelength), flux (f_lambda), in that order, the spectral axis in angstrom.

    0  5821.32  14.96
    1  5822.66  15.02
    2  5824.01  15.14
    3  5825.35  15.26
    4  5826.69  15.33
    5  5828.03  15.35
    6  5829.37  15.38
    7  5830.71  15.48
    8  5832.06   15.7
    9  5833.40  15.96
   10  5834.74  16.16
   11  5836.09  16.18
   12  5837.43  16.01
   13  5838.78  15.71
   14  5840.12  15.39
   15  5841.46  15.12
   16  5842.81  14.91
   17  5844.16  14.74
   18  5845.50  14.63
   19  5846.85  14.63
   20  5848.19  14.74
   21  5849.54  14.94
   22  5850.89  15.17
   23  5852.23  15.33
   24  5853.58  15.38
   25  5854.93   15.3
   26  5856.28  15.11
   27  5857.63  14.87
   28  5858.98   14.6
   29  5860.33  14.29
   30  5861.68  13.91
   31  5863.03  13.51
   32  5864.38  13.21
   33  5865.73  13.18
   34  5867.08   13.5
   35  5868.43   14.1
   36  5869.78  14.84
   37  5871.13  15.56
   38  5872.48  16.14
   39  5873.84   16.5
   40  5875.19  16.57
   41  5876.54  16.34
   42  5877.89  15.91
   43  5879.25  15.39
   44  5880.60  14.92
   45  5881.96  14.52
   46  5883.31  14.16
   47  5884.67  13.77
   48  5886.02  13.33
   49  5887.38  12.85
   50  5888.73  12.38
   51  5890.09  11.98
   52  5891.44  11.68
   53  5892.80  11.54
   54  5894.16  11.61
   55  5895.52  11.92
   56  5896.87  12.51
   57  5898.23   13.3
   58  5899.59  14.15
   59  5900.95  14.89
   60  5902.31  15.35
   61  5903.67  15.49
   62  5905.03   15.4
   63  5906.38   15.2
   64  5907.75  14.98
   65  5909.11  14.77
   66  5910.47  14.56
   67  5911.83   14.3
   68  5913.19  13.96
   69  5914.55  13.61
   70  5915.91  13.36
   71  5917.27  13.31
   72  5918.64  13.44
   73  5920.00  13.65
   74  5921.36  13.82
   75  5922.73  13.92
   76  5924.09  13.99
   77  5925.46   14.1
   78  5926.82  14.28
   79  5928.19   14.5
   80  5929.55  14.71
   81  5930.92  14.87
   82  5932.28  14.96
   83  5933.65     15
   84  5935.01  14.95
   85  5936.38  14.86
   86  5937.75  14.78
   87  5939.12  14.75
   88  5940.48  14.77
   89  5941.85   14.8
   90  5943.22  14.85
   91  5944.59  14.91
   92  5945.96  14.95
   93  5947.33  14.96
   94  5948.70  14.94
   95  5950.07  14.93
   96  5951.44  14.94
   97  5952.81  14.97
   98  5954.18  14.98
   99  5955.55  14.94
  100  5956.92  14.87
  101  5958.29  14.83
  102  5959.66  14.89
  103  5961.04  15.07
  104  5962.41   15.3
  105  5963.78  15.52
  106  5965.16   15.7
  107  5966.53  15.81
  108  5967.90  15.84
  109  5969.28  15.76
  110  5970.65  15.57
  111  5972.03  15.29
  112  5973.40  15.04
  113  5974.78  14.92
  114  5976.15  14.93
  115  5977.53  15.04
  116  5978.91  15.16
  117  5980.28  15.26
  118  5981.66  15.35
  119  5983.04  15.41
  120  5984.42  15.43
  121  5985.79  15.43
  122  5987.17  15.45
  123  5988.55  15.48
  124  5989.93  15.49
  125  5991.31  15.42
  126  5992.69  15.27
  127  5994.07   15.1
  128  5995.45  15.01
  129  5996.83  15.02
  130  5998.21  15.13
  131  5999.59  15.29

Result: 1.7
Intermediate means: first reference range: 14.6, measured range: 13.8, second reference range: 14.7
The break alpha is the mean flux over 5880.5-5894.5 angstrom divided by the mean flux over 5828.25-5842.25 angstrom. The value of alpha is 0.82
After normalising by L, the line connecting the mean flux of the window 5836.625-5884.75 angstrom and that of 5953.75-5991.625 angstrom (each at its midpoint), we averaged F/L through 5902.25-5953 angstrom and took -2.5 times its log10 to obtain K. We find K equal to 0.043 mag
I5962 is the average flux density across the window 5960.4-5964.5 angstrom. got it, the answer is 15.3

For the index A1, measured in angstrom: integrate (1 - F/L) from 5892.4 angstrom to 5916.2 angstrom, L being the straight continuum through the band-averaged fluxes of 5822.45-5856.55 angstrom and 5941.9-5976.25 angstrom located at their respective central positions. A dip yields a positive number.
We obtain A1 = 1.9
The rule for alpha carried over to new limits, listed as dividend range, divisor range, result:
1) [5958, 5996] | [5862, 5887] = 1.04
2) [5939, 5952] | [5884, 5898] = 1.20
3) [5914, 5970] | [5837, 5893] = 1.01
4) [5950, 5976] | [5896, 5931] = 1.07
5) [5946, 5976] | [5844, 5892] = 1.05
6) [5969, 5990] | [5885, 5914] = 1.12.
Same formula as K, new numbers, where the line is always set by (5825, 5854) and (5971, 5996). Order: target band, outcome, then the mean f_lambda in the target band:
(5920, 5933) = 0.07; 14.3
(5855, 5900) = 0.10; 14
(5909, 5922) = 0.11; 13.8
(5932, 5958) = 0.03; 14.9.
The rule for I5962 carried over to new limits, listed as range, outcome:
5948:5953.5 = 14.9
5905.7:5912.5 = 14.8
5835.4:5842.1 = 15.7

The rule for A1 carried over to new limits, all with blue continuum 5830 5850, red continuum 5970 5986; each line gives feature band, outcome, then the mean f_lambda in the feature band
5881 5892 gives 1.6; 13.1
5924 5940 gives 0.6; 14.7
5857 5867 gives 0.9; 13.9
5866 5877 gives 0.0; 15.4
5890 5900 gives 2.0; 12.3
